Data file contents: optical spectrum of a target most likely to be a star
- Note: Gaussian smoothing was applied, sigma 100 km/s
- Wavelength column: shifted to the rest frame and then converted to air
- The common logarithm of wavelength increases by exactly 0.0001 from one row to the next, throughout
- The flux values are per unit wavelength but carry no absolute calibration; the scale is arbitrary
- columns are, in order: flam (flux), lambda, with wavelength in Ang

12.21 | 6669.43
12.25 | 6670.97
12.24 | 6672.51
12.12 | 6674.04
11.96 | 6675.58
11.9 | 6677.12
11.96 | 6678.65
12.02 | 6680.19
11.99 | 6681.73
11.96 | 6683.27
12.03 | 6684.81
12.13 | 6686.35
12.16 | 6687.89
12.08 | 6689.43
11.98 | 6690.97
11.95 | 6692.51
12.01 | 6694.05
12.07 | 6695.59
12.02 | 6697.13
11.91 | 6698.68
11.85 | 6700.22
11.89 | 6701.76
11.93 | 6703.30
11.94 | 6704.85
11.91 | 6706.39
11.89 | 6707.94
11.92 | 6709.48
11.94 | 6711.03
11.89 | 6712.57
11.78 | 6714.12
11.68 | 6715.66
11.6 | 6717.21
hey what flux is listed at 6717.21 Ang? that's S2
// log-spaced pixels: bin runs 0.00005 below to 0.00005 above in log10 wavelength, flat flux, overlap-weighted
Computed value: 11.6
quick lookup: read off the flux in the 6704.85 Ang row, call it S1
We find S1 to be 11.94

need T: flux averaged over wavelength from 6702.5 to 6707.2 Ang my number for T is 11.9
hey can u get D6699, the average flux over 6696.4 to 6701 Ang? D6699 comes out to 11.9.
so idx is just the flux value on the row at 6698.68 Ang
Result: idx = 11.91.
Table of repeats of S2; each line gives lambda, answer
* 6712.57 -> 11.89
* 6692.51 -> 11.95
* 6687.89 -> 12.16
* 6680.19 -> 12.02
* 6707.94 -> 11.89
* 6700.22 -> 11.85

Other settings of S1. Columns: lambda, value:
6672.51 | 12.24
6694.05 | 12.01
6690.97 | 11.98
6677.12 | 11.9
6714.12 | 11.78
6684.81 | 12.03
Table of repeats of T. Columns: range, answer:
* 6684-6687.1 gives 12.1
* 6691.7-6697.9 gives 12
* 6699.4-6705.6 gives 11.9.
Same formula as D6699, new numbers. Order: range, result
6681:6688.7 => 12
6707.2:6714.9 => 11.9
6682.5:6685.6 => 12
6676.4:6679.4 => 12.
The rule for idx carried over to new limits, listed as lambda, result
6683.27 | 11.96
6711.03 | 11.94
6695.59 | 12.07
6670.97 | 12.25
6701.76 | 11.89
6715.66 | 11.68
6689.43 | 12.08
